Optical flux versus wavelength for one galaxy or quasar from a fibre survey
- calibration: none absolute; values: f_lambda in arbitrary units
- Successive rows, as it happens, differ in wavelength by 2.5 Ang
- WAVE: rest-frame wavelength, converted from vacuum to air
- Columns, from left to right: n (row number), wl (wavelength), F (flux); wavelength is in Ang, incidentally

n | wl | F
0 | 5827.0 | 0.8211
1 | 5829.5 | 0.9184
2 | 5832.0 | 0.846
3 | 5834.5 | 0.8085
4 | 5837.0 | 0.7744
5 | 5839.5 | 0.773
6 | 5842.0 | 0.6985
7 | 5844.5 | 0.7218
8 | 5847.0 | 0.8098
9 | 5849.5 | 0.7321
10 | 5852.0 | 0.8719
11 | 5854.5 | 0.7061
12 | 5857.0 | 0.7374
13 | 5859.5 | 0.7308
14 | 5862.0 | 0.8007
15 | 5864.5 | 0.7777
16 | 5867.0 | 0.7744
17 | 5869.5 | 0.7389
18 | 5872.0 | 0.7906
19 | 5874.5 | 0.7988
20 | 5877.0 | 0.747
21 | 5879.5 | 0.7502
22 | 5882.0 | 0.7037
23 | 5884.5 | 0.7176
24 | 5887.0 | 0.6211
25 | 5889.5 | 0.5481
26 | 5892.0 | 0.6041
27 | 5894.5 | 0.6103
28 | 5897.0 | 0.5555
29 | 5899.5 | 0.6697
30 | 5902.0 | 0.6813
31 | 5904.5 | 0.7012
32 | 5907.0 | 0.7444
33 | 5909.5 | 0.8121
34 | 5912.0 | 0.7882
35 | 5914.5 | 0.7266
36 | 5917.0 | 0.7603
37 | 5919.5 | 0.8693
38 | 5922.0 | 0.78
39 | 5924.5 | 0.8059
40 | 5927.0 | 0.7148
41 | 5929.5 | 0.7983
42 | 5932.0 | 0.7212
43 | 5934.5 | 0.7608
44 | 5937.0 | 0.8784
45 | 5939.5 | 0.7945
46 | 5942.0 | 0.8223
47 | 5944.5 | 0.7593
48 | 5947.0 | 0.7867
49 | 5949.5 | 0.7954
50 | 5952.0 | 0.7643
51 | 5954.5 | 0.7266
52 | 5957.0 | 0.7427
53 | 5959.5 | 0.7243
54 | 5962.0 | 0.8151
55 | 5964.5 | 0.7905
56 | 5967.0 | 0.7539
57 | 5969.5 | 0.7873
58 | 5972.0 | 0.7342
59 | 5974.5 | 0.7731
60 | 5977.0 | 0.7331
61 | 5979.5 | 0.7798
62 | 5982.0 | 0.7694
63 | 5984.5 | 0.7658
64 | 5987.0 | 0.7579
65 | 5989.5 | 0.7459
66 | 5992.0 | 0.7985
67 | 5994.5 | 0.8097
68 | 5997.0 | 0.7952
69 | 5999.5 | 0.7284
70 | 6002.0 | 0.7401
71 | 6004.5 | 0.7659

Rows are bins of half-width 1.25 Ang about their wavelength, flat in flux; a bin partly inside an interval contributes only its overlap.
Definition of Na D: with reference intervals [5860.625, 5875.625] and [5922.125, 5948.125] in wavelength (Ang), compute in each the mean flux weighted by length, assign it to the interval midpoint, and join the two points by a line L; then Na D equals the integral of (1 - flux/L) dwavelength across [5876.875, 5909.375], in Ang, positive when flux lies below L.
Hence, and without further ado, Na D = 4.7 Ang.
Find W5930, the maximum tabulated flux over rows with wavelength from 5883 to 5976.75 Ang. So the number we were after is 0.8784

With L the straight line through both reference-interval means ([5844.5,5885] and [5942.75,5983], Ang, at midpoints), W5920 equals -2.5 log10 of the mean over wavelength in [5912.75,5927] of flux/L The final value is -0.03 mag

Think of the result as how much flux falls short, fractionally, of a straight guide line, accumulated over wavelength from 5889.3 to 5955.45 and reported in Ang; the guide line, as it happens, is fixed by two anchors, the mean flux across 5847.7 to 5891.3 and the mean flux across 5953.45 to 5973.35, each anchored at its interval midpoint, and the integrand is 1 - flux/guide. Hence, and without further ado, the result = 0.6 Ang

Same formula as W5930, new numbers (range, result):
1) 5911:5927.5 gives 0.8693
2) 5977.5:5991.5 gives 0.7798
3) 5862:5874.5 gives 0.8007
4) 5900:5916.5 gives 0.8121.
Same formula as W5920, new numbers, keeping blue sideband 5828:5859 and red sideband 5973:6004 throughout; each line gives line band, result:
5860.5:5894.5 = 0.09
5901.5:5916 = 0.04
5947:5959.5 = 0.02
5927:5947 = -0.02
